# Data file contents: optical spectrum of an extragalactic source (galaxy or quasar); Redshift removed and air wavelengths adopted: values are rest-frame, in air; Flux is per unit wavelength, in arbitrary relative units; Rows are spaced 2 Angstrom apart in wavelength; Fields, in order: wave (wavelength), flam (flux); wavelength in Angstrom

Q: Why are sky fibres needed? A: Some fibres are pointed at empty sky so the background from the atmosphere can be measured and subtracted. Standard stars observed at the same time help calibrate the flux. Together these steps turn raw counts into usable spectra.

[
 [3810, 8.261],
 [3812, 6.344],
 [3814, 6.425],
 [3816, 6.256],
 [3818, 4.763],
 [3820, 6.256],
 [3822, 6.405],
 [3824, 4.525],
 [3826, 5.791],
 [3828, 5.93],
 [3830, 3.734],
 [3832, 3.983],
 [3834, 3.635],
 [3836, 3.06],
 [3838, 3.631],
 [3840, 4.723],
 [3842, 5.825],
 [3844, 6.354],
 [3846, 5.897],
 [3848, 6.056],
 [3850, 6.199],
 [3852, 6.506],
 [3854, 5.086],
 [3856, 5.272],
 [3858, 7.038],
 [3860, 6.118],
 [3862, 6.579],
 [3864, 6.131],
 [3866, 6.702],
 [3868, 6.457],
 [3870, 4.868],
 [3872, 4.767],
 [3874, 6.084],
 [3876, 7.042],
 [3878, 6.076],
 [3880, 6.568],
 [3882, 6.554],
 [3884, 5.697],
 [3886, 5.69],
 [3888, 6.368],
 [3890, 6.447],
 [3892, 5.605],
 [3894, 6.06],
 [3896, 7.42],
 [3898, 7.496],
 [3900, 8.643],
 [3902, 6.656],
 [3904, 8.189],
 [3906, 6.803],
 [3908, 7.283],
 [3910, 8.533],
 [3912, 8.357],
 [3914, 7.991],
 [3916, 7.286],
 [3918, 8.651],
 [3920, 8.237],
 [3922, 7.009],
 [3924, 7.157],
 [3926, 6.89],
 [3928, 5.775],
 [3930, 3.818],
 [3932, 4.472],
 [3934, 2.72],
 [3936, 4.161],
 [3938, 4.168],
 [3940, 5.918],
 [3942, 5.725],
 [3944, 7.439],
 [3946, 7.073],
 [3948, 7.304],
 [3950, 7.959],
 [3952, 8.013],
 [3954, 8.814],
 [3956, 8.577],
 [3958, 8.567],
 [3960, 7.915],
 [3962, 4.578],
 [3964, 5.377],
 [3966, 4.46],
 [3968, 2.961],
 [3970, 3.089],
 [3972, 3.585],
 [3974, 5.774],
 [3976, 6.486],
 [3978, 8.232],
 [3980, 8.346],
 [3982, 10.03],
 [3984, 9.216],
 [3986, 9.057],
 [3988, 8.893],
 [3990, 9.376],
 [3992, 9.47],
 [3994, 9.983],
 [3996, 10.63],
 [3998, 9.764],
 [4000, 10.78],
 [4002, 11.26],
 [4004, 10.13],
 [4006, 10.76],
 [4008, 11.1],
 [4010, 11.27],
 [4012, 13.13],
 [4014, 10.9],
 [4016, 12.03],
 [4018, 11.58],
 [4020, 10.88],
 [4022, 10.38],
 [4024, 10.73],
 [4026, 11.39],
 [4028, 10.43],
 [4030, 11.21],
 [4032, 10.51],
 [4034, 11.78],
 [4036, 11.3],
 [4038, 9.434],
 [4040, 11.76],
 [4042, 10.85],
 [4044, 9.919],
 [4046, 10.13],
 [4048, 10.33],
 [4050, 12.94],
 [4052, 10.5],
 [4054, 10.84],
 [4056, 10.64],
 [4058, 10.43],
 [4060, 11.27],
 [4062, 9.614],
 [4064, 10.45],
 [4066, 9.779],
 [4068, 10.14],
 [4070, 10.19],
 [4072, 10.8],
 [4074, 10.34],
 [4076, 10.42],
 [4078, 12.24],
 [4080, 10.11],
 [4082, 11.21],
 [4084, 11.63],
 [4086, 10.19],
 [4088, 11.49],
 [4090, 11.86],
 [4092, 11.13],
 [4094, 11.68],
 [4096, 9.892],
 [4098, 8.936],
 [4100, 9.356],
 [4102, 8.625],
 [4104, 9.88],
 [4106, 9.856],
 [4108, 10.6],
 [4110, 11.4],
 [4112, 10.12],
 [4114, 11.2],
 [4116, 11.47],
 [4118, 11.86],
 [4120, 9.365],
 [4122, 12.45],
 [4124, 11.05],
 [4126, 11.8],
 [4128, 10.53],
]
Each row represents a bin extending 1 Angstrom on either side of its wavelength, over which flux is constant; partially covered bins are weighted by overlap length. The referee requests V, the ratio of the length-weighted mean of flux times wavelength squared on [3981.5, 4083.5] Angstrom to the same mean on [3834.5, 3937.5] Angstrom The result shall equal 1.8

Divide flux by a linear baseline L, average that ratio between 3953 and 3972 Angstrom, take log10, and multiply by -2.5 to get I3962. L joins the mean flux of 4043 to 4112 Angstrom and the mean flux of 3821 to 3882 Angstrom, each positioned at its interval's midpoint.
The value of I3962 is 0.33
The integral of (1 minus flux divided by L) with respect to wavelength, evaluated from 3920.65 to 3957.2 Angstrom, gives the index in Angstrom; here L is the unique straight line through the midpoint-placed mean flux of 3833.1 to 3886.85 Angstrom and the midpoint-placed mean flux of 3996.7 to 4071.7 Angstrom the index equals 7.97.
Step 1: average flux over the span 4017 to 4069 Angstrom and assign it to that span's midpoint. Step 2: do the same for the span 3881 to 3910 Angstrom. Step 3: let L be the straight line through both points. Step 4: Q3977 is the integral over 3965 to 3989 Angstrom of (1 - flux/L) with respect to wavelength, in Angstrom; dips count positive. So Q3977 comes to 6.3 Angstrom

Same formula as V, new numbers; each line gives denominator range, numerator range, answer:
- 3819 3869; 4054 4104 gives 2.14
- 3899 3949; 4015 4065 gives 1.73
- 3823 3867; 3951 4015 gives 1.68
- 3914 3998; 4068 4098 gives 1.66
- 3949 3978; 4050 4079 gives 1.80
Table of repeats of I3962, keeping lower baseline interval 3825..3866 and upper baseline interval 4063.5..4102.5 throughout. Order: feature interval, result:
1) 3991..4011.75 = -0.204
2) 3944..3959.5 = -0.040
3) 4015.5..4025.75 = -0.204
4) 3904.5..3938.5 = 0.082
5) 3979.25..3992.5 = -0.093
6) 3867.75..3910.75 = -0.037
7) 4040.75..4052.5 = -0.111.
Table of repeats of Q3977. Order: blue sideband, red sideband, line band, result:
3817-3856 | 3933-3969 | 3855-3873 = -1.89 Angstrom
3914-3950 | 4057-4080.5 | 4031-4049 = -2.04 Angstrom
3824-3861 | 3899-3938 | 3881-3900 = -0.97 Angstrom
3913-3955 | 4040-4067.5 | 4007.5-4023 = -3.55 Angstrom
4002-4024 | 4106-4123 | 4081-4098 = 0.05 Angstrom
